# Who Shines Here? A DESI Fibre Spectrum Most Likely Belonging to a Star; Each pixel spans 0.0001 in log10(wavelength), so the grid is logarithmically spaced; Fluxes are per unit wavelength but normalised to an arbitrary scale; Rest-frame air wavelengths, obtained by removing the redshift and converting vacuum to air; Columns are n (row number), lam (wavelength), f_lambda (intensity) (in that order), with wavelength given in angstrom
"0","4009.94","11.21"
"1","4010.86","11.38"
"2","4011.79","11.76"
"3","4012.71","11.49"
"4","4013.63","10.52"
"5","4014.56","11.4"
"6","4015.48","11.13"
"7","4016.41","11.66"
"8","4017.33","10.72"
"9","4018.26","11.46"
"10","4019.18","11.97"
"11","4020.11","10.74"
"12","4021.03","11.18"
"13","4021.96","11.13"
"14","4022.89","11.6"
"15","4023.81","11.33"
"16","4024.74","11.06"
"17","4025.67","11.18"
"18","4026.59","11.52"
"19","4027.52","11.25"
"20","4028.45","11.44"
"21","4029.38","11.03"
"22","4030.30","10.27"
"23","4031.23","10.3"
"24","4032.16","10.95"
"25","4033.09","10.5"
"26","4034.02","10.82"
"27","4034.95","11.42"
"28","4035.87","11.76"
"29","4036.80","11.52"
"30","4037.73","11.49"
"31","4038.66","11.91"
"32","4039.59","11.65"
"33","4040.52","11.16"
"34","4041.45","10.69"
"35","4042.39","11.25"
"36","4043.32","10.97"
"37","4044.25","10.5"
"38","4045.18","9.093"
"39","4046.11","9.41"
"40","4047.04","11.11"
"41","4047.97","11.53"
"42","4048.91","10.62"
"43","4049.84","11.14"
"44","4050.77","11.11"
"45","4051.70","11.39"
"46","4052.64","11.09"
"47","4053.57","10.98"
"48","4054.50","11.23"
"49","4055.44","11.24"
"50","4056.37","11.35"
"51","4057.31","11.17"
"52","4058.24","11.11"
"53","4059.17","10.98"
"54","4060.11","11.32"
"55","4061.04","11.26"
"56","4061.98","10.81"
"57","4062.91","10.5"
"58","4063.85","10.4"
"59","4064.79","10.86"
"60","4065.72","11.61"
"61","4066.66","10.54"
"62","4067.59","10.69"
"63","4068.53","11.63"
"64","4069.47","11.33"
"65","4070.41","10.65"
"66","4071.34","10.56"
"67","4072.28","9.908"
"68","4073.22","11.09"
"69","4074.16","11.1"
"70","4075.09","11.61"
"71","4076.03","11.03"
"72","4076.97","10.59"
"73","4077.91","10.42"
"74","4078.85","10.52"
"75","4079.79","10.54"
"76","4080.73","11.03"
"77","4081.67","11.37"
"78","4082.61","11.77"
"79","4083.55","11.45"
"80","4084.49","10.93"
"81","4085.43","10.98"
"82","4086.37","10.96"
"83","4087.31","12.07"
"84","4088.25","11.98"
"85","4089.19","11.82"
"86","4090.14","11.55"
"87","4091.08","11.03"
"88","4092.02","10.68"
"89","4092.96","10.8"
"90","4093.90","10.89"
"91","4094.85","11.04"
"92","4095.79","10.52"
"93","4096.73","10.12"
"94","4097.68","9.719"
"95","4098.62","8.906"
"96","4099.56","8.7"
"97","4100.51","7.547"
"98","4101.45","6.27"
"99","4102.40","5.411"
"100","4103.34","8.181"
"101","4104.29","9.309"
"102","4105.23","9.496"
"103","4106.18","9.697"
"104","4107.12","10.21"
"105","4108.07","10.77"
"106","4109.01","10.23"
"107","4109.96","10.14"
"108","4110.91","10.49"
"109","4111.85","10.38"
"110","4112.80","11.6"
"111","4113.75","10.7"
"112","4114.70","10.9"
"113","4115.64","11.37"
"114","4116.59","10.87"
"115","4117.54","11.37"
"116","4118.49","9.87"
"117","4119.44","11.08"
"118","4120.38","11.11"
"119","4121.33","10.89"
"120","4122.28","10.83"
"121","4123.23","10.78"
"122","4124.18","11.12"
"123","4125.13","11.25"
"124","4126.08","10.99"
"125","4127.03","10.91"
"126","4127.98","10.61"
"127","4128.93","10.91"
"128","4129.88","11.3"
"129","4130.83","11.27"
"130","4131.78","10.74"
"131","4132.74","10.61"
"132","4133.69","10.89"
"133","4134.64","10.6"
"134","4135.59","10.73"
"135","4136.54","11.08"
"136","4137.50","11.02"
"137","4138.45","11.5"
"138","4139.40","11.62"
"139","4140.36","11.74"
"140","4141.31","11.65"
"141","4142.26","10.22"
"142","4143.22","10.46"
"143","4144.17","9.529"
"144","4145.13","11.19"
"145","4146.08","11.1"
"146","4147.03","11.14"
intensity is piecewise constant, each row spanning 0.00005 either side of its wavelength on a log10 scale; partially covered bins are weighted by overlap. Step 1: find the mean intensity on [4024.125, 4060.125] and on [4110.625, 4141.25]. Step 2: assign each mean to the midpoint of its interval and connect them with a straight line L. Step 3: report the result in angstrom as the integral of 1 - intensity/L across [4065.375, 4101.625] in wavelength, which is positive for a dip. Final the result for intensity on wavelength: 1.0 angstrom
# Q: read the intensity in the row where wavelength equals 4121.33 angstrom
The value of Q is 10.89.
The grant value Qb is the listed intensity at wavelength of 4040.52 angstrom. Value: 11.16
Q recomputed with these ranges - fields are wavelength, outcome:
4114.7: 10.9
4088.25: 11.98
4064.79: 10.86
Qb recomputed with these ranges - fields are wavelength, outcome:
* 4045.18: 9.093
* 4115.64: 11.37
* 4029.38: 11.03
